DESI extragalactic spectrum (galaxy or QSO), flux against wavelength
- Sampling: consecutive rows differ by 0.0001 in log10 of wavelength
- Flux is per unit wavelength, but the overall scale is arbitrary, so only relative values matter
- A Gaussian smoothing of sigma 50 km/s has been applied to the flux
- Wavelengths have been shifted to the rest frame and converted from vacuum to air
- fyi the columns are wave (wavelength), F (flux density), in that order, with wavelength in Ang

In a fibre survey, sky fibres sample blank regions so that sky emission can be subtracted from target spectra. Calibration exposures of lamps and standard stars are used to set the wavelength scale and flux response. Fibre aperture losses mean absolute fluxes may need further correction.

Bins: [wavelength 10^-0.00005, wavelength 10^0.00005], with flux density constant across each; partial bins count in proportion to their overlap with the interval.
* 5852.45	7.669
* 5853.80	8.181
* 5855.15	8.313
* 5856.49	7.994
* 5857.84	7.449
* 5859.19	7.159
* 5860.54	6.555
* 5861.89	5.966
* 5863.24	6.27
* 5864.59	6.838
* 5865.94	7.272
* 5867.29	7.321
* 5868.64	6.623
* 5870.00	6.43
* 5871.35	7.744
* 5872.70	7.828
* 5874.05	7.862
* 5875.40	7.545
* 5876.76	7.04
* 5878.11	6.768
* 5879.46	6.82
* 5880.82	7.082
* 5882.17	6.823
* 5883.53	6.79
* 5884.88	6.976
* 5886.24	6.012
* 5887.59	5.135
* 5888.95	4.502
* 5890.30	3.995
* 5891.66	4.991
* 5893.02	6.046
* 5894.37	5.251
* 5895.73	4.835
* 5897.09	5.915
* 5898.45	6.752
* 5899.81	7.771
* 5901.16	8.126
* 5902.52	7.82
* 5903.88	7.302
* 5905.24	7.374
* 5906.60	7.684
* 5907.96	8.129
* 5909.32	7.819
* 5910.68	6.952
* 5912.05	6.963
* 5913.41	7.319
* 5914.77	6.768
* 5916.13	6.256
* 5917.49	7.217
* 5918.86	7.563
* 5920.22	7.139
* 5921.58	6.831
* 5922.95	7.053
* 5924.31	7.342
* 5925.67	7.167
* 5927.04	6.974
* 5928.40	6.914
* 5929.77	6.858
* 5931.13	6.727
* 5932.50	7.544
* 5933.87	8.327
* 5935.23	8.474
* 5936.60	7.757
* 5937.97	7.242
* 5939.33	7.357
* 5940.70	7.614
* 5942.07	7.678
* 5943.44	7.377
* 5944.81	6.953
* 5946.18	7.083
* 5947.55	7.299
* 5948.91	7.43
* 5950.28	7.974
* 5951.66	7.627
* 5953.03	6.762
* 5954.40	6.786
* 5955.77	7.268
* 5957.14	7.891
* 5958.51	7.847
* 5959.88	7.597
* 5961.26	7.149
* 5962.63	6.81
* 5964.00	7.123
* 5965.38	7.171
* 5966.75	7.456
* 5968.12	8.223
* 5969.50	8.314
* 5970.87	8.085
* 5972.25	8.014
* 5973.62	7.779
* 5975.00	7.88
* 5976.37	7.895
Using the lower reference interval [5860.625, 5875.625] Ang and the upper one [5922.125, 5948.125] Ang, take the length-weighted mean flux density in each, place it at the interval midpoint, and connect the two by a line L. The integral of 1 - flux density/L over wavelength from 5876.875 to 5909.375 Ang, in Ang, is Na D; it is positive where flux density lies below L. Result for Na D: 2.9 Ang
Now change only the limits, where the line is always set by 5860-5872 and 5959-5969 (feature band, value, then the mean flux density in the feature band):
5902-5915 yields -0.7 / 7.43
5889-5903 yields 1.8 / 6.06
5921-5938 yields -0.4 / 7.33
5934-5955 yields -0.6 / 7.45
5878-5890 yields 1.1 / 6.23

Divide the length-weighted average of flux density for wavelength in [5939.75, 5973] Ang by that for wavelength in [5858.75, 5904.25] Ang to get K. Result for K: 1.14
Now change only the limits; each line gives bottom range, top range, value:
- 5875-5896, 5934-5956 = 1.23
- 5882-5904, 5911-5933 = 1.15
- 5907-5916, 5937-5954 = 1.01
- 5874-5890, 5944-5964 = 1.12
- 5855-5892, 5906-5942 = 1.09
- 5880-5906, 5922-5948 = 1.17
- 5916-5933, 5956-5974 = 1.08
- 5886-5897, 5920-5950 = 1.44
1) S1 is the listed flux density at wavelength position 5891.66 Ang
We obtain 4.991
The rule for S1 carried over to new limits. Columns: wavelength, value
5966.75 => 7.456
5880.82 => 7.082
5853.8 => 8.181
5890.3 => 3.995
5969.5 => 8.314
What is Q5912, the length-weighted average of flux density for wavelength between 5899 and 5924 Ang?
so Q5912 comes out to 7.34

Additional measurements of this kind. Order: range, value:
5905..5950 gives 7.31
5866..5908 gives 6.67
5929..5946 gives 7.47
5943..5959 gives 7.35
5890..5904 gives 6.27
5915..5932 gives 7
